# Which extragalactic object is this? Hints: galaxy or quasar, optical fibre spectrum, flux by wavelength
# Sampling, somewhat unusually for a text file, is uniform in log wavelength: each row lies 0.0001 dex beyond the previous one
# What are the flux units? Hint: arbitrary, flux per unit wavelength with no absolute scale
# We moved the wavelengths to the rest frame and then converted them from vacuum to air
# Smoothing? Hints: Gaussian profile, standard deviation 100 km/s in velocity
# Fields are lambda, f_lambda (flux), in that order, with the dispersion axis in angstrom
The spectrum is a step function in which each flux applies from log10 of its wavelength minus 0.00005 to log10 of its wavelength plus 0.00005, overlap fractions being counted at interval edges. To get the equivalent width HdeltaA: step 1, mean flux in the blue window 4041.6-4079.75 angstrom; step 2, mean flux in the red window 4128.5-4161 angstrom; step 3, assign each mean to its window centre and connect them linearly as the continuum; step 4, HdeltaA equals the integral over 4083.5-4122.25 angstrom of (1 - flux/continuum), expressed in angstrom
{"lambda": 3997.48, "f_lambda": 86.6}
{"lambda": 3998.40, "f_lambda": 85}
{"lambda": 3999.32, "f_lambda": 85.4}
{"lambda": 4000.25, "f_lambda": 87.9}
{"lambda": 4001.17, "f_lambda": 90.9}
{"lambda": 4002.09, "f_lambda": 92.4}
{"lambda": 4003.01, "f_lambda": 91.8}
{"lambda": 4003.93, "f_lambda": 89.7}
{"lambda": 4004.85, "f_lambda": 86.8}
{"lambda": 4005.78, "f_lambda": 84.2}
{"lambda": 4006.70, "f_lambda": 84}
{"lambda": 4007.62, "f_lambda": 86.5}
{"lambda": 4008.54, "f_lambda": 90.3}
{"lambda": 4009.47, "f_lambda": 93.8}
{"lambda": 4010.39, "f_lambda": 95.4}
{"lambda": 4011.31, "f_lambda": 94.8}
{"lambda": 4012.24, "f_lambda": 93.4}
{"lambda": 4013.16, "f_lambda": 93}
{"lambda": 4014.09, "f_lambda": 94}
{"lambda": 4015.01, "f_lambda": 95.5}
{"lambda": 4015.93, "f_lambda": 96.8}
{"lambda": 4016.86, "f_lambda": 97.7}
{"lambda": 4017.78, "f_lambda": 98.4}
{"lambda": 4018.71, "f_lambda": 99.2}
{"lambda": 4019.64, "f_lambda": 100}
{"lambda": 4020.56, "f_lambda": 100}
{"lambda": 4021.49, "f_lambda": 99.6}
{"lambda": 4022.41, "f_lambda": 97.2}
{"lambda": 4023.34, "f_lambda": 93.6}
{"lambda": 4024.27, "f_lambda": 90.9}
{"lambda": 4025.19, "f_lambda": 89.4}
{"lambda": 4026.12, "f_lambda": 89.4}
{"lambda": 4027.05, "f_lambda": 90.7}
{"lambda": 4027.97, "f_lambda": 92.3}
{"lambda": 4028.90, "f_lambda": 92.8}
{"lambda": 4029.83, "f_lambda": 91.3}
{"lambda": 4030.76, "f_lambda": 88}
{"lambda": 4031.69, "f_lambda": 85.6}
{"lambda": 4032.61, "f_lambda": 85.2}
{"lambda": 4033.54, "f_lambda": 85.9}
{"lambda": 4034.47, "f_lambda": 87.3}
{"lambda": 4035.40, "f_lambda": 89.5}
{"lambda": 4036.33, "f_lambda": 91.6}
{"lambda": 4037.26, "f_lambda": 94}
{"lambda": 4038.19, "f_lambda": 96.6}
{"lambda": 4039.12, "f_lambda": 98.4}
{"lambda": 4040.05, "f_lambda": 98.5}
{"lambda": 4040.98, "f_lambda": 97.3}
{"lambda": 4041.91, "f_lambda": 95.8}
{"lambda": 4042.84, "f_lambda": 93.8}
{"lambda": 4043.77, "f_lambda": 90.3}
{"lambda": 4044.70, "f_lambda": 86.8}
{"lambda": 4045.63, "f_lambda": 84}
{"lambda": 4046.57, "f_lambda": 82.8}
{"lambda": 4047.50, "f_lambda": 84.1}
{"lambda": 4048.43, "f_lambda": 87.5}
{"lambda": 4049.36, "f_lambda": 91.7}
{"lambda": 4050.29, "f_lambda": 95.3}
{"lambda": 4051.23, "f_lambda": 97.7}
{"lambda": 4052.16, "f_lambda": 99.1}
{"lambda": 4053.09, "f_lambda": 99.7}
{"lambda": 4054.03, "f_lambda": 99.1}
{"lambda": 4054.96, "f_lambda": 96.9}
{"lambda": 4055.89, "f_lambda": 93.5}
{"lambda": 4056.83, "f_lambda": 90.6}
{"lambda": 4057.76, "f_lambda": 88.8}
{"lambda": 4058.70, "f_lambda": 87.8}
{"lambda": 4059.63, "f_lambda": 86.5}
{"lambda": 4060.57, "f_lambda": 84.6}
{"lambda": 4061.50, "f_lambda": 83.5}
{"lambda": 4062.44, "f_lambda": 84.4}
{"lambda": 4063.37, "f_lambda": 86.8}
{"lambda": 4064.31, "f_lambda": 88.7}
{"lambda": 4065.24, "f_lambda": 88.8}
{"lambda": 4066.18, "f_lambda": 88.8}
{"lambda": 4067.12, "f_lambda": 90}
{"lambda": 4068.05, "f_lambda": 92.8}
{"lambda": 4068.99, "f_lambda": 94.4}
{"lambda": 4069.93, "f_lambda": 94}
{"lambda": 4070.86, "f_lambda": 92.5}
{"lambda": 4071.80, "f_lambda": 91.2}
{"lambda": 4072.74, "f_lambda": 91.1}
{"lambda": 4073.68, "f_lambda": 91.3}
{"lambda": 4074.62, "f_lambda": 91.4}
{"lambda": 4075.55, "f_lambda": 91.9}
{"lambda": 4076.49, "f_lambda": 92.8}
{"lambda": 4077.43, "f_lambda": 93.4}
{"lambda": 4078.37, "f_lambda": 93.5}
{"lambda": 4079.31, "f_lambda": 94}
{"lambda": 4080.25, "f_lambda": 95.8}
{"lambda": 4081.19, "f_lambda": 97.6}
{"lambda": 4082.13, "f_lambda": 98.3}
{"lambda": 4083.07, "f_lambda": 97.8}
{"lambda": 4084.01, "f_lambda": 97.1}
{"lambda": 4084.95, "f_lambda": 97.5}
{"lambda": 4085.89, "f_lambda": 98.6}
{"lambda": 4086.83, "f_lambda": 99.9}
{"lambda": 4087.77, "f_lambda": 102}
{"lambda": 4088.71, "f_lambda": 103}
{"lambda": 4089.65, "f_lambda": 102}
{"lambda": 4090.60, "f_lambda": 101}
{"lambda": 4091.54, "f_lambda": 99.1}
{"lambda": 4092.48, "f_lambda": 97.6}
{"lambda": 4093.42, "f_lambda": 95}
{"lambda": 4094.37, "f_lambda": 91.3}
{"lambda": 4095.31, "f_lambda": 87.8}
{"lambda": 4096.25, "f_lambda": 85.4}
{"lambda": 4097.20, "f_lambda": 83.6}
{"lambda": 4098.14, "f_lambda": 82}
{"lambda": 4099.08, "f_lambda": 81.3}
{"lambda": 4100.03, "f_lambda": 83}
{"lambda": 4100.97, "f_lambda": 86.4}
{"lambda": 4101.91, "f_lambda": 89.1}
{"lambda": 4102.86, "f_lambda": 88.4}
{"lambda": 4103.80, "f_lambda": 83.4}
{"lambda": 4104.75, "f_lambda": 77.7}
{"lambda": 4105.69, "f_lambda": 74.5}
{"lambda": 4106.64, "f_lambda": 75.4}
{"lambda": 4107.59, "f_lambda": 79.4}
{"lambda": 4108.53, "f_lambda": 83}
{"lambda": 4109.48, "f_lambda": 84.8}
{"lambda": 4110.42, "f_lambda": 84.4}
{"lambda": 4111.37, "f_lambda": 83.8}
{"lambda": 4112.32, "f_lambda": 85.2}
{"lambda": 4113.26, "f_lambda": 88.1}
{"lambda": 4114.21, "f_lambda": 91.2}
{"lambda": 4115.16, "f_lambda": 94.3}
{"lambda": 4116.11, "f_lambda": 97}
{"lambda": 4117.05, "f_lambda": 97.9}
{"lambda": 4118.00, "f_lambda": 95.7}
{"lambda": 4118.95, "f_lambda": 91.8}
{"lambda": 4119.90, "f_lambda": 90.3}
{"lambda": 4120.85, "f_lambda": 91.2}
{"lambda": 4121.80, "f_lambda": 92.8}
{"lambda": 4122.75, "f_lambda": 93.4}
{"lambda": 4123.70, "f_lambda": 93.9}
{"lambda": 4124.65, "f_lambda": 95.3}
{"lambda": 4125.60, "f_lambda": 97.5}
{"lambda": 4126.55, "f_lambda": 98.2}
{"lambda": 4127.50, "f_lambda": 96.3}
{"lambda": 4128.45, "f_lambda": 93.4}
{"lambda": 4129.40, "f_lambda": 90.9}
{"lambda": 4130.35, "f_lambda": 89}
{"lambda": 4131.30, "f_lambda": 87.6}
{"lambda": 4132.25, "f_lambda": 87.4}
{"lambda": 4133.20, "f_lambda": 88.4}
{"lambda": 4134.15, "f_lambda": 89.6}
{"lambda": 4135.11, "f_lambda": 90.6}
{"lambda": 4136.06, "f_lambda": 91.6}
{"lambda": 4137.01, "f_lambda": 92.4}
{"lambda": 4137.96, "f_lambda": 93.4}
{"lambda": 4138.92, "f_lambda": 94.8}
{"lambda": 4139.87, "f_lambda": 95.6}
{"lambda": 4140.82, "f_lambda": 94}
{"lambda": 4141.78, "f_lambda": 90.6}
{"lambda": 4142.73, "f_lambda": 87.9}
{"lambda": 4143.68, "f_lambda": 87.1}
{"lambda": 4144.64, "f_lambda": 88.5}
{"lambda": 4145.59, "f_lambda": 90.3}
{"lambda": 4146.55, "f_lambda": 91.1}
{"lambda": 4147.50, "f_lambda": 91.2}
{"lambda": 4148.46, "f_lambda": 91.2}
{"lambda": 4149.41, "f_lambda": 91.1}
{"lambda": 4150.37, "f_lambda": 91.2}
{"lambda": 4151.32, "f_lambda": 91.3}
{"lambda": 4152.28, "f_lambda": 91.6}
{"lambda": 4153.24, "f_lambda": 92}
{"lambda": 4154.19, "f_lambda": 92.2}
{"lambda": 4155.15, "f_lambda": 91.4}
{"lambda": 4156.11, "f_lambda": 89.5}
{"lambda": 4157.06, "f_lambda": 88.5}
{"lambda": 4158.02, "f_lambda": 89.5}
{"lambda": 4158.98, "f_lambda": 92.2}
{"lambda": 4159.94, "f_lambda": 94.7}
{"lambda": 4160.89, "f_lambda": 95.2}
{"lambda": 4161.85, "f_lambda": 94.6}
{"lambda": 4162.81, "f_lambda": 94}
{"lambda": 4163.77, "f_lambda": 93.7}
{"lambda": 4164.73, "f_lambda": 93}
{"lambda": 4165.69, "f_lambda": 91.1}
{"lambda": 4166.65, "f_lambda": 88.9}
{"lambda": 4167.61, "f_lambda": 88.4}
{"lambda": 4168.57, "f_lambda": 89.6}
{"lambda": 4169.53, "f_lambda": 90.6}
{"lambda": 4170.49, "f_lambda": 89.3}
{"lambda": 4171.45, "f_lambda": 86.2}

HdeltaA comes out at 0.39 angstrom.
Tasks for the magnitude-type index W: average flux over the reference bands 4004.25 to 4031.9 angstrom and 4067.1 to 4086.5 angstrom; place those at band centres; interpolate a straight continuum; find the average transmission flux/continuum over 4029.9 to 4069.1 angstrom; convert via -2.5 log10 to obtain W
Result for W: 0.03 mag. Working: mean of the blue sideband 92.9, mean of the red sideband 94.3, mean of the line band 90.7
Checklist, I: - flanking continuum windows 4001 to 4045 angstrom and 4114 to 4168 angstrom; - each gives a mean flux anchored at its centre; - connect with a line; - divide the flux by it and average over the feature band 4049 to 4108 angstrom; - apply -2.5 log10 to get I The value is 0.01 mag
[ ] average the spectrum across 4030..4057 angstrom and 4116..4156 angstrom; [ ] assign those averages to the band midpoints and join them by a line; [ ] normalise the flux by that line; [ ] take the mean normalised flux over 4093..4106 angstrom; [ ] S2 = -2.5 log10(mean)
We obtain 0.09 mag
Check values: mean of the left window 92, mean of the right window 92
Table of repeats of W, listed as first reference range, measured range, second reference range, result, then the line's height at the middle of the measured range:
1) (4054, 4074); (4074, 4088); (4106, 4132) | -0.07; 90.1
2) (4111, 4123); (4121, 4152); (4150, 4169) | 0.00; 91.7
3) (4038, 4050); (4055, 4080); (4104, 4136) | 0.00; 90.7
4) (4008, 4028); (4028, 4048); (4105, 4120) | 0.03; 93.2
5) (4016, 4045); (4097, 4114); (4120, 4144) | 0.12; 92.4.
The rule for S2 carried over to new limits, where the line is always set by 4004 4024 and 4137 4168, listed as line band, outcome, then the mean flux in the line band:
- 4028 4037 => 0.06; 88.8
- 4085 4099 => -0.02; 94.6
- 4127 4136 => 0.02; 90.5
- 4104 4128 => 0.03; 89.2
